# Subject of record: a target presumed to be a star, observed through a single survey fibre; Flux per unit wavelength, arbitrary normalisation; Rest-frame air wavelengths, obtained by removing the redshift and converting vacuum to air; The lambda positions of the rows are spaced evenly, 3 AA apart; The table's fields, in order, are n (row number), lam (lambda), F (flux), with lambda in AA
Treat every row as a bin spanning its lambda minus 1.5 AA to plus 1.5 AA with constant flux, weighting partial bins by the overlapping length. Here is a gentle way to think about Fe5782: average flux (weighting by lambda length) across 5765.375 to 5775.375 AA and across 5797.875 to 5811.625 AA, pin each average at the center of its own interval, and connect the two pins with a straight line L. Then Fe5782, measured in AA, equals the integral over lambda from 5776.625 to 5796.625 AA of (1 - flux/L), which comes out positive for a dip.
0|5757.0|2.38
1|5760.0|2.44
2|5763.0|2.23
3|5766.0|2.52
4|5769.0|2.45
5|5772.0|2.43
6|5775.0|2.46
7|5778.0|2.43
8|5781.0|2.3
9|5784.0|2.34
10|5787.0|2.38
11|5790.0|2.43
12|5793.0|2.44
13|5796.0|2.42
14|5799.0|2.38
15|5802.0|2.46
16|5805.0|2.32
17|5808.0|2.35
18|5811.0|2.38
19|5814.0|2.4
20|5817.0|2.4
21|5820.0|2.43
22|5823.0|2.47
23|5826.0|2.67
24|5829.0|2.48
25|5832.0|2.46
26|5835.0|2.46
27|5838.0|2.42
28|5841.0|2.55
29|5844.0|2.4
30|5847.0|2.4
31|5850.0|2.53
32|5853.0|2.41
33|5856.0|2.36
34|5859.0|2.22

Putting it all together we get 0.3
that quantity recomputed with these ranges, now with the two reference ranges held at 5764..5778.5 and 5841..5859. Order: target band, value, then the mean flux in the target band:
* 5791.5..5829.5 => 0.1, 2.43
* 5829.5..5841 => -0.2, 2.46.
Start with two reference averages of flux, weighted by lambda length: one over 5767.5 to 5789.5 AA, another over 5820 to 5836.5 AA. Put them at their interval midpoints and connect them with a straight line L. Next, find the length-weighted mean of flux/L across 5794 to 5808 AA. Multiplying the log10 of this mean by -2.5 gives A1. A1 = 0.024 mag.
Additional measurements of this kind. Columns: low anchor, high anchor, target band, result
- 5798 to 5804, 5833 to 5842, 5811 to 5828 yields -0.01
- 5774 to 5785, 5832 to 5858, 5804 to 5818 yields 0.02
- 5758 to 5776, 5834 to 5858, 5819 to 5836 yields -0.03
